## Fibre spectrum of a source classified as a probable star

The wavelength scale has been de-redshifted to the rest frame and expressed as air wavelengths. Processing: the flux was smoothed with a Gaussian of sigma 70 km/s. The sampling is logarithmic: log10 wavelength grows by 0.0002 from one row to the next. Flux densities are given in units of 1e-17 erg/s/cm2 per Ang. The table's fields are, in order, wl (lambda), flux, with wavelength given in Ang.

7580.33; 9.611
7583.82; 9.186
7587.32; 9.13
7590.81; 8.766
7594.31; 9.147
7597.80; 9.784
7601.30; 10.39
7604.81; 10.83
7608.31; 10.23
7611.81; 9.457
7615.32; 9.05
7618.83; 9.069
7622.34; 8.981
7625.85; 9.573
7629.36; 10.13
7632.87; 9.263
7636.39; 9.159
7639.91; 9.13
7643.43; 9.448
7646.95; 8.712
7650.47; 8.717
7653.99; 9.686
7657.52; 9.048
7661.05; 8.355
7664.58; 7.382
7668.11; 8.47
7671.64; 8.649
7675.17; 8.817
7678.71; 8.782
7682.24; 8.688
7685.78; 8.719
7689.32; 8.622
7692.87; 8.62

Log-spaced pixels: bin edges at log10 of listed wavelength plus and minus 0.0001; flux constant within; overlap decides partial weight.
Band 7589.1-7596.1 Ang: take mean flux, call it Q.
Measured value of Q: 8.97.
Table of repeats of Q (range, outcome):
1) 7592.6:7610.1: 10.1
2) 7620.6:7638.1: 9.42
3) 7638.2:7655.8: 9.14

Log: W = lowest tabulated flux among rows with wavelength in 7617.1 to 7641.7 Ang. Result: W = 8.981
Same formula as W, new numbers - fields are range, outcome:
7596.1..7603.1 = 9.784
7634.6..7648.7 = 8.712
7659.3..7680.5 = 7.382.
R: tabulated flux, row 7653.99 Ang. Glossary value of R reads 9.686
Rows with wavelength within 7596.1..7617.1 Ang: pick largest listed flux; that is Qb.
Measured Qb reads 10.83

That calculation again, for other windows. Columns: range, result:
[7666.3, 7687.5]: 8.817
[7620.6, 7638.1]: 10.13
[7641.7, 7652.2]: 9.448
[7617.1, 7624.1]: 9.069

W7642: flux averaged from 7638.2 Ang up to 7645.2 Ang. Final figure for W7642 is 9.29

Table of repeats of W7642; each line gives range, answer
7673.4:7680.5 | 8.81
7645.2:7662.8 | 8.9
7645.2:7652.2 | 8.72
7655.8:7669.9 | 8.31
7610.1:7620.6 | 9.18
